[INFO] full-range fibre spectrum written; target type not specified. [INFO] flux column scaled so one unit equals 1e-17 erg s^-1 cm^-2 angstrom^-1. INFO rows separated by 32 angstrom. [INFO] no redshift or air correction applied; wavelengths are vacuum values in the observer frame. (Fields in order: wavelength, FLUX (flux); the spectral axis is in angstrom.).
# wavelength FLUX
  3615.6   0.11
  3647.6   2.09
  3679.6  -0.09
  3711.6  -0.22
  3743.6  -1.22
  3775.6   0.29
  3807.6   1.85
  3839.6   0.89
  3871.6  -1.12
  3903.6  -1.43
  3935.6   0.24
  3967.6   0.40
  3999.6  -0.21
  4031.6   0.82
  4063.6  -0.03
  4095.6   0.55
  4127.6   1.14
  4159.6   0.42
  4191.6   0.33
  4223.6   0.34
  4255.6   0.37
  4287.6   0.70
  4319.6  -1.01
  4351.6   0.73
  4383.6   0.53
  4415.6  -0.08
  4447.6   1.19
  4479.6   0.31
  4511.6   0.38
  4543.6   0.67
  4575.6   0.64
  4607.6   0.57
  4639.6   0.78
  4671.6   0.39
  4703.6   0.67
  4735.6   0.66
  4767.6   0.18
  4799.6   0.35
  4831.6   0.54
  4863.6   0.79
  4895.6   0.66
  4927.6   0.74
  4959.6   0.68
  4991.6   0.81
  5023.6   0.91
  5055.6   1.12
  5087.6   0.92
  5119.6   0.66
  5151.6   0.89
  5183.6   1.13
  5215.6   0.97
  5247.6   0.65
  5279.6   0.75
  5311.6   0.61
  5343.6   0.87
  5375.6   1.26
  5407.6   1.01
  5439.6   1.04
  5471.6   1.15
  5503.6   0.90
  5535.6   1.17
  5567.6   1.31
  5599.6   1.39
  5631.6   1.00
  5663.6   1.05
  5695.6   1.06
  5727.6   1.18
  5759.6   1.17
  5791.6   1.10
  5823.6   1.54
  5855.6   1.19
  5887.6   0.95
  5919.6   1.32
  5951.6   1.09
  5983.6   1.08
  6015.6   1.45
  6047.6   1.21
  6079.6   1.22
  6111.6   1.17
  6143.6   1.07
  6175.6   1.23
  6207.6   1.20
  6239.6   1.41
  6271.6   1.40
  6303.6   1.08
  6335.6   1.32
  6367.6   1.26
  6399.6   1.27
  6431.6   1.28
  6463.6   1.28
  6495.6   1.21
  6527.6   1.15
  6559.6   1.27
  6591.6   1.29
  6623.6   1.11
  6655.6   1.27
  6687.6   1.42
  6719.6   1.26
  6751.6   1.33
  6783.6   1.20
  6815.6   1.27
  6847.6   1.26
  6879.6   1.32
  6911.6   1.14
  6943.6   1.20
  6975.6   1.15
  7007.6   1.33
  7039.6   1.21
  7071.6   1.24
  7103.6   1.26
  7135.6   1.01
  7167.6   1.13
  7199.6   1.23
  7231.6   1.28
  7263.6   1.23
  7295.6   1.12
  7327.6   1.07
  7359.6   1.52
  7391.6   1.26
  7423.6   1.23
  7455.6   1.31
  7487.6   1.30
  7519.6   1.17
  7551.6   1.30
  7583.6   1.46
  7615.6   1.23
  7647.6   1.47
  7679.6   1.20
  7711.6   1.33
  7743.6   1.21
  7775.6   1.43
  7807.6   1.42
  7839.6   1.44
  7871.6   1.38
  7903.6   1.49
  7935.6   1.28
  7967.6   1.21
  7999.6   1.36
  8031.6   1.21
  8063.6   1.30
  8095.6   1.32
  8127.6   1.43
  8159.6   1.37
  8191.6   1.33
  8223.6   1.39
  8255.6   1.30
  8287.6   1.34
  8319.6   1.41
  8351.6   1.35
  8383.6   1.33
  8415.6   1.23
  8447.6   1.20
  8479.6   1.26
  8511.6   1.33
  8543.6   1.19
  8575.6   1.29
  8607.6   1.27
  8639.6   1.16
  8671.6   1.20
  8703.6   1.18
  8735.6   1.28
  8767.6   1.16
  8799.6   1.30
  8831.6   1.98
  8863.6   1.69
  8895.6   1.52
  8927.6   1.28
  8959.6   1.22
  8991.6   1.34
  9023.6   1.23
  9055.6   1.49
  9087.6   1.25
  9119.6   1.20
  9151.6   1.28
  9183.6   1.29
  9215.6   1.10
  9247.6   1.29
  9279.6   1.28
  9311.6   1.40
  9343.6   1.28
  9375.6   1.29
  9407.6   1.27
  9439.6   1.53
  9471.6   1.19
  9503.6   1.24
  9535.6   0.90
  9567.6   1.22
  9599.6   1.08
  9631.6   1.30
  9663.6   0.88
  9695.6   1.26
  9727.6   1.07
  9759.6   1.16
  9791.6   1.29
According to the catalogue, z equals 0.35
